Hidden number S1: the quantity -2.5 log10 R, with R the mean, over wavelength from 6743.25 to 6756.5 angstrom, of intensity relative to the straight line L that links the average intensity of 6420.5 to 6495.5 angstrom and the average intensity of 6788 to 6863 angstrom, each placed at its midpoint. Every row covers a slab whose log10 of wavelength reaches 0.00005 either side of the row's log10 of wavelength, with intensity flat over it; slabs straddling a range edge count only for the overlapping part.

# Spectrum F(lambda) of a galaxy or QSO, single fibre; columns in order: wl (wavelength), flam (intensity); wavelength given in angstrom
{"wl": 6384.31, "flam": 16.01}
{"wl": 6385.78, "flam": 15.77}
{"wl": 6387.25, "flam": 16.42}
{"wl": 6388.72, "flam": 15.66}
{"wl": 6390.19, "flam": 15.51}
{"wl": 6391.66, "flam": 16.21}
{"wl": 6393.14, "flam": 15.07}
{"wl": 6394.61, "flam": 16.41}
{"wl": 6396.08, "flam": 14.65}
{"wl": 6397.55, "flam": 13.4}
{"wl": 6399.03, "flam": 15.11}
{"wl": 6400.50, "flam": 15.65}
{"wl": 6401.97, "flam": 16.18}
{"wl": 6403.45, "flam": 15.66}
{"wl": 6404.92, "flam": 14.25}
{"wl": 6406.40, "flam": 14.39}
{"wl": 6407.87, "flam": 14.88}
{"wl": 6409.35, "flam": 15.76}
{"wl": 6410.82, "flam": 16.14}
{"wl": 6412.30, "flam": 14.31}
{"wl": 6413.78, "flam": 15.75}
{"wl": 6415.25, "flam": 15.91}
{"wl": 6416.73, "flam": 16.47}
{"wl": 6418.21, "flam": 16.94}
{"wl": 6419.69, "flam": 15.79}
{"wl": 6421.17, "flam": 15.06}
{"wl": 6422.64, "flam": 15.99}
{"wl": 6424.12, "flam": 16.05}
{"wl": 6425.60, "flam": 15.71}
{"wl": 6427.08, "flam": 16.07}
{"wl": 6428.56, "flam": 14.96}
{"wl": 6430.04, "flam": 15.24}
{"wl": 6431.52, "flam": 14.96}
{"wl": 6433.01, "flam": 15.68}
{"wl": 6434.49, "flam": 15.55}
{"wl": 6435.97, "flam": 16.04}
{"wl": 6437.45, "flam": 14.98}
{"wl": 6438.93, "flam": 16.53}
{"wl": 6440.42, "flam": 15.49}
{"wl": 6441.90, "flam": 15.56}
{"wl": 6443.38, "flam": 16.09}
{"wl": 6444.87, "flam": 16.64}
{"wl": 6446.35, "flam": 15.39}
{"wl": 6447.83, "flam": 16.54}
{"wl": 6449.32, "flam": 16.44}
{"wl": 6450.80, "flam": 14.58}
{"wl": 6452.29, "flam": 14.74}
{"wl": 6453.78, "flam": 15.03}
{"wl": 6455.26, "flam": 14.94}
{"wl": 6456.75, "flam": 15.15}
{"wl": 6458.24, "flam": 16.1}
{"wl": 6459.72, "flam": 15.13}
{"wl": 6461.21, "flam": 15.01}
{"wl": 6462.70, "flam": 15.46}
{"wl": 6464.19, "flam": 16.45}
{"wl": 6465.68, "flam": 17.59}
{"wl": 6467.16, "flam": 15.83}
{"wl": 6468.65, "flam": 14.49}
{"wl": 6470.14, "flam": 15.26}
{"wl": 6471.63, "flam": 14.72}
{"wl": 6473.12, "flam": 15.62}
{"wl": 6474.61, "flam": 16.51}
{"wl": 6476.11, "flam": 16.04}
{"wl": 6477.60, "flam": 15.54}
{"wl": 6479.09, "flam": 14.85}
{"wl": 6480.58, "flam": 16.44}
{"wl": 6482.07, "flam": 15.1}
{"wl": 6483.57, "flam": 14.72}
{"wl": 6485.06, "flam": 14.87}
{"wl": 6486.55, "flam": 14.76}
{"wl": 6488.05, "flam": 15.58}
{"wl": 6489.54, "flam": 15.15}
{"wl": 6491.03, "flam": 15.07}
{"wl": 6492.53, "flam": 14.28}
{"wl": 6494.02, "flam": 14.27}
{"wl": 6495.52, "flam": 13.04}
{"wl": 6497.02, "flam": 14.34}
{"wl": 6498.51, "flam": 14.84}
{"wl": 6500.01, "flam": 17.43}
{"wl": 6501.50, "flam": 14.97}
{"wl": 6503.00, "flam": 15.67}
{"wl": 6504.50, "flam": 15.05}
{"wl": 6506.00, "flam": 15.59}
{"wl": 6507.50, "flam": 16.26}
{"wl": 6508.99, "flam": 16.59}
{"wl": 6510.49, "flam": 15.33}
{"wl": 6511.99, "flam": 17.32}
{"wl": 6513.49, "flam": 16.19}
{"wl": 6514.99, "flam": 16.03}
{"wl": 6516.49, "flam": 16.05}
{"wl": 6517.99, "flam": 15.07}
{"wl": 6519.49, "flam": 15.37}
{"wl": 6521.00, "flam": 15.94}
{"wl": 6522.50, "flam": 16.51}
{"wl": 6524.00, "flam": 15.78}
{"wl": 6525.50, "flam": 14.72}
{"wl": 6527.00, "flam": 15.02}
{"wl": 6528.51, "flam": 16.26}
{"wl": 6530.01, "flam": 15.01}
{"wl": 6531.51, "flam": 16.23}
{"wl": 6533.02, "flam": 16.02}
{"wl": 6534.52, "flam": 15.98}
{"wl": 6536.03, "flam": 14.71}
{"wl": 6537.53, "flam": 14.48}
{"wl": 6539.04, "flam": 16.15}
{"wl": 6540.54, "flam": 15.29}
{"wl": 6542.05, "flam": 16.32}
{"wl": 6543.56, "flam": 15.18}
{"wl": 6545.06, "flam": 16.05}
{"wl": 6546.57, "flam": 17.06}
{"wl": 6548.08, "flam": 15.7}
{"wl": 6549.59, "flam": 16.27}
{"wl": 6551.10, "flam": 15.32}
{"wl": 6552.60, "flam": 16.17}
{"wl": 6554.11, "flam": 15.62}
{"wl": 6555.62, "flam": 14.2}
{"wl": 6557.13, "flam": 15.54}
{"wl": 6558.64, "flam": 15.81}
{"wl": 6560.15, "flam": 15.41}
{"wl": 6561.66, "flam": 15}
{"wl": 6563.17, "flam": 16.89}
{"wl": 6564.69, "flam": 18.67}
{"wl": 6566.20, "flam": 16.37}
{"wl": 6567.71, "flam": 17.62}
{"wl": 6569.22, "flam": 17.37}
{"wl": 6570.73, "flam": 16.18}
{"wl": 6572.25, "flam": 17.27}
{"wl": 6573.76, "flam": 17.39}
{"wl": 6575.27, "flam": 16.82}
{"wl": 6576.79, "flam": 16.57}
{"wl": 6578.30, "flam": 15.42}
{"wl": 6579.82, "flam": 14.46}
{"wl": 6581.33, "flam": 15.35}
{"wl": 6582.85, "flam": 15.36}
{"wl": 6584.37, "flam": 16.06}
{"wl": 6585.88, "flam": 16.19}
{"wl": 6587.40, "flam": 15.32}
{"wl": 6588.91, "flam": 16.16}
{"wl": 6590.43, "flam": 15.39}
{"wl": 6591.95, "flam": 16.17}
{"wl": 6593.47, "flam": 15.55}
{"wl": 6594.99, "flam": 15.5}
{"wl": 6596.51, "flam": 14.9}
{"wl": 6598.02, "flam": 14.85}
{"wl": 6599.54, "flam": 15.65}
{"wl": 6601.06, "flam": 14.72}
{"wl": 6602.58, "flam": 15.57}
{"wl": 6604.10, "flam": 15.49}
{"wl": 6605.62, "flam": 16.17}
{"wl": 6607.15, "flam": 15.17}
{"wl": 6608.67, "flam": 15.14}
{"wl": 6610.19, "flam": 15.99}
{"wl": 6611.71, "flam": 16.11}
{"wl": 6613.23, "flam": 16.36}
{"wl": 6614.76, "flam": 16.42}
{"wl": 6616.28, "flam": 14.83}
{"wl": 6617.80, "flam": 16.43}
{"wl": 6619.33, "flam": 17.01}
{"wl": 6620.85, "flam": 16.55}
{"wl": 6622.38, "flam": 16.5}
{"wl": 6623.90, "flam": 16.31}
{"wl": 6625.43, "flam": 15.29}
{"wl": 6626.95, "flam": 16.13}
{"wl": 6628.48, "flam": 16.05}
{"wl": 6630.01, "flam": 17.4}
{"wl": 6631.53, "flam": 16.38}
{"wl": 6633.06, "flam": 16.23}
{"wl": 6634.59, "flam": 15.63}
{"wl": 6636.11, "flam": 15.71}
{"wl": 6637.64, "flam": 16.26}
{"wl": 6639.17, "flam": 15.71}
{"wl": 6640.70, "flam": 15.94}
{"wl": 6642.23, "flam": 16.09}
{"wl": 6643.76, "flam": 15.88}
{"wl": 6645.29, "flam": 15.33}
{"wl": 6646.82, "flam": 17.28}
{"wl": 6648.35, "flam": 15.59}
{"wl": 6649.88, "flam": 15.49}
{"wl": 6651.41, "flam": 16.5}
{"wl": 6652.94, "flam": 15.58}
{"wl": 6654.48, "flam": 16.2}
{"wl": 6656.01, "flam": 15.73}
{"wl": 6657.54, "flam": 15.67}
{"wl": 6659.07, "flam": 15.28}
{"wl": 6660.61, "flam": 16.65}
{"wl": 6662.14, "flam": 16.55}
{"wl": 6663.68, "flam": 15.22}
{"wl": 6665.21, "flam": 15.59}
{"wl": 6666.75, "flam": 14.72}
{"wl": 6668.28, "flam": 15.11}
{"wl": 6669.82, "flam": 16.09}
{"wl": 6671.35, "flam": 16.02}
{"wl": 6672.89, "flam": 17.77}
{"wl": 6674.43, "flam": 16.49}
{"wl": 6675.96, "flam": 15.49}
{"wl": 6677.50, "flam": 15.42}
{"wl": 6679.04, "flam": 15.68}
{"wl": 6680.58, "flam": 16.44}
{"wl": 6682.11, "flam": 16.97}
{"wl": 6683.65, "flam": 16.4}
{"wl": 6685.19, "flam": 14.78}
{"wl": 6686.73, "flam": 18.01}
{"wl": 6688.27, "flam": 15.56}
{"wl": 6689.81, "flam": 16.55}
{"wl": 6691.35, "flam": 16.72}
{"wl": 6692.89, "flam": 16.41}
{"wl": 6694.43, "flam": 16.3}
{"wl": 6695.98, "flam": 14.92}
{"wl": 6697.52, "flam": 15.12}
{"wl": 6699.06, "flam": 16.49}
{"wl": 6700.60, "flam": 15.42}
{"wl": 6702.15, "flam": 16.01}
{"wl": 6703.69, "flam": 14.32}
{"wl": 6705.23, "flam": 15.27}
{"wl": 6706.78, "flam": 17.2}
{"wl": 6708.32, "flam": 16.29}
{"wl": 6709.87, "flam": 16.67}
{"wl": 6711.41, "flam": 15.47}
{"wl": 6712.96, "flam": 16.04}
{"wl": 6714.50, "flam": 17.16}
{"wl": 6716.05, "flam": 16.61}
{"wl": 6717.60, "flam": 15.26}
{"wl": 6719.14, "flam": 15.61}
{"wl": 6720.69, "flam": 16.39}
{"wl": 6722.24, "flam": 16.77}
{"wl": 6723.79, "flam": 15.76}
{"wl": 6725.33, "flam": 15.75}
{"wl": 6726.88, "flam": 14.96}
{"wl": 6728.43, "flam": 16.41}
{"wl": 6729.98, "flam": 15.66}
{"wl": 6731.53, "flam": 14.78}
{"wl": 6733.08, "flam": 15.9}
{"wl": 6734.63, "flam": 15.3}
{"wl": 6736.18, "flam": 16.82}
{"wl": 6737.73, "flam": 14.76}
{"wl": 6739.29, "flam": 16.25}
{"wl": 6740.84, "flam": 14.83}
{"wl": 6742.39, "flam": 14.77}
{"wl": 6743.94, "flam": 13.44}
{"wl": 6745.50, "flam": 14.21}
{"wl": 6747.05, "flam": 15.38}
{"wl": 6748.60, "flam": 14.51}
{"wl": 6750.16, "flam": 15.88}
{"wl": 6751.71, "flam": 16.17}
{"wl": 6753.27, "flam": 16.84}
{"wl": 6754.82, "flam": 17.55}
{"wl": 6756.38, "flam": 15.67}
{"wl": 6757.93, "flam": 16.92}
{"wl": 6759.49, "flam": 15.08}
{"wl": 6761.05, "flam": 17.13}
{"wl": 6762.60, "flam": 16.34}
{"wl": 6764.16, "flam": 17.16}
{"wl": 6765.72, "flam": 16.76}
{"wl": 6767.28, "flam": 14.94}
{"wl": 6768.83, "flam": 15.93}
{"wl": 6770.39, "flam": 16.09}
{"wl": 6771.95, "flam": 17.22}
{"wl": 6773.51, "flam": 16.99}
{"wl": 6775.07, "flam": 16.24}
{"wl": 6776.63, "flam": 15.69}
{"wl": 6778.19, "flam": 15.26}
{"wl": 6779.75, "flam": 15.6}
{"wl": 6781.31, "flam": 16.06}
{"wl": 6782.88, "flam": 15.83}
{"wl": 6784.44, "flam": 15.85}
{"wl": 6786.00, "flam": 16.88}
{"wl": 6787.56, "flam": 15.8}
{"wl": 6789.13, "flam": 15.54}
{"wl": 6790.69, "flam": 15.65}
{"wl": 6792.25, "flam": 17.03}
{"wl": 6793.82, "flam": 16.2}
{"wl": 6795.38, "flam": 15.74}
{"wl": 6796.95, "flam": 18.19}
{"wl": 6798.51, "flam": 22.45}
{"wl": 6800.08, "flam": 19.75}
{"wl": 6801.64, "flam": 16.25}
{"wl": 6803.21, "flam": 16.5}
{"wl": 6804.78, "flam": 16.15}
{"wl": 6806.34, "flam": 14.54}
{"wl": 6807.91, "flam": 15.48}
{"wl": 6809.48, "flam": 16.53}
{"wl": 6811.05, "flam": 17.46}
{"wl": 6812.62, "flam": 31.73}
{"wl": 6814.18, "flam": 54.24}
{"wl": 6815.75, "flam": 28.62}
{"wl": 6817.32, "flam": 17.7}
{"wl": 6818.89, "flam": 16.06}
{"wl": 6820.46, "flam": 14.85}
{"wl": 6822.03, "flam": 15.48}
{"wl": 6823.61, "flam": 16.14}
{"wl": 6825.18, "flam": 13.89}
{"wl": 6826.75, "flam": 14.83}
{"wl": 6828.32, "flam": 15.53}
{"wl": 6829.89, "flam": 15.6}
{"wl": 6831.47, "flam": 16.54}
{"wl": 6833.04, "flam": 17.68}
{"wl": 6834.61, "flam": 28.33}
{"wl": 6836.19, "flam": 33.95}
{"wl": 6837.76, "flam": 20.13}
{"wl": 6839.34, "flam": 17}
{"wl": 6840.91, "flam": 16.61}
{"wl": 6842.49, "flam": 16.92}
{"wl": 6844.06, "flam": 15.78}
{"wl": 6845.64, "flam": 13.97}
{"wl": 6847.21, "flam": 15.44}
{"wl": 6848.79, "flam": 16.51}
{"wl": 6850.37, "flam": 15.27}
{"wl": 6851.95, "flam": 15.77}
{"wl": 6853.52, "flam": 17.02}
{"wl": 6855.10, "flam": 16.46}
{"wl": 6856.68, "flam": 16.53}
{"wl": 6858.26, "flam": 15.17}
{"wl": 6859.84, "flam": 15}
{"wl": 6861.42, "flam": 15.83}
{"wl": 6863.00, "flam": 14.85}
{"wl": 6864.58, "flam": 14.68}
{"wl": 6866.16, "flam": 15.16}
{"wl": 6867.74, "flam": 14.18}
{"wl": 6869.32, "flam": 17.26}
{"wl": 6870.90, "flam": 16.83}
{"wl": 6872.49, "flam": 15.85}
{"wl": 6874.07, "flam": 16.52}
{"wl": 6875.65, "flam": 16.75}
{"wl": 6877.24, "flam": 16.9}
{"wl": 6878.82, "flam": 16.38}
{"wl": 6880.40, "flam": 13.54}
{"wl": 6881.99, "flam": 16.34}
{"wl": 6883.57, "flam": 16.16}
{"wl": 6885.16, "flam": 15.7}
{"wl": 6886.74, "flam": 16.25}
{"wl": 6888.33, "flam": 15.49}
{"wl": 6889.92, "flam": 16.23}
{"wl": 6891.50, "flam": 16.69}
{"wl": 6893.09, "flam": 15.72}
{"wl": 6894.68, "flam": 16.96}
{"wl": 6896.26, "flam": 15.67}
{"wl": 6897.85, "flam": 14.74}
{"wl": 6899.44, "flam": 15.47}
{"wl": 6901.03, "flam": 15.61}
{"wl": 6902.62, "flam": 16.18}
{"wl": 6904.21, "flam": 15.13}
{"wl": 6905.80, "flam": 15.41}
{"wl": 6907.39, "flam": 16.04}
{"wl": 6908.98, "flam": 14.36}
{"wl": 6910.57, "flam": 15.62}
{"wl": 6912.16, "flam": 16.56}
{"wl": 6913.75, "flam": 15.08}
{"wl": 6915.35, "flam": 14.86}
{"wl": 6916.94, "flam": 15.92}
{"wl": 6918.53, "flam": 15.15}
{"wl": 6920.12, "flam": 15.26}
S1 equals 0.146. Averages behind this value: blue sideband 15.5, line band 15.5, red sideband 18.3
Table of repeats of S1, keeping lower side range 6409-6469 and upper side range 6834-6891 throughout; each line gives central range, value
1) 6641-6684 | 0.02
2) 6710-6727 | 0.03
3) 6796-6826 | -0.20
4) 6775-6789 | 0.05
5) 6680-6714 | 0.02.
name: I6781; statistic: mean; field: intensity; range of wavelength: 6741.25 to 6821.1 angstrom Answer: 17.5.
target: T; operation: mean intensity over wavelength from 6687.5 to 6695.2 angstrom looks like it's 16.3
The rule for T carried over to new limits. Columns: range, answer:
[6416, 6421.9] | 16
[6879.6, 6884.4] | 15.3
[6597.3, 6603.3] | 15.2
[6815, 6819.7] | 20.7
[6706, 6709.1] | 16.7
